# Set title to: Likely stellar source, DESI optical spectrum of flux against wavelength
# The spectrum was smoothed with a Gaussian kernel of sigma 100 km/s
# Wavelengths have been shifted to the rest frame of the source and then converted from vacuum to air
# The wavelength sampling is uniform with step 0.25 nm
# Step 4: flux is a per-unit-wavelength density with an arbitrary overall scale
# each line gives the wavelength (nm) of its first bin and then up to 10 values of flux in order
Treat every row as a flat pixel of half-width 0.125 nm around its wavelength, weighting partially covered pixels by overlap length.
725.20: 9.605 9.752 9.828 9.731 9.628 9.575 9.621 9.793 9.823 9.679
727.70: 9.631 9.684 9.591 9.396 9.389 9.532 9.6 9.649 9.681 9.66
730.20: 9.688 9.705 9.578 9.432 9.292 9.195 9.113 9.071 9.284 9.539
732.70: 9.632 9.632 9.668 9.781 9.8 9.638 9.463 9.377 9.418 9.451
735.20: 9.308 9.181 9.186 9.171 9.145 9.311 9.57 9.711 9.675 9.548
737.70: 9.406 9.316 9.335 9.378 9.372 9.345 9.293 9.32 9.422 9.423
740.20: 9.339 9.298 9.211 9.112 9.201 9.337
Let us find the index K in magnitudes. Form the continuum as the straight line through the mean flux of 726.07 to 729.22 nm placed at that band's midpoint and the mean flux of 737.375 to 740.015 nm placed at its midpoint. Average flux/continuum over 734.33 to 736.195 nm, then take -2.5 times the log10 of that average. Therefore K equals 0.02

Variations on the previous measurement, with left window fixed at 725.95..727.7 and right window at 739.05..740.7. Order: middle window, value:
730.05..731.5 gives 0.01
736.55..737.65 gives -0.02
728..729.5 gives 0.01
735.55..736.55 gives 0.03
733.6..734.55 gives -0.01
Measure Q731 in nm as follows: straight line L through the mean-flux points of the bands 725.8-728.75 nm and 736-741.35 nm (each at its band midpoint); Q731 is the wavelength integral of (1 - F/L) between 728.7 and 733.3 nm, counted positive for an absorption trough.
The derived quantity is 0.03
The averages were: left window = 9.64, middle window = 9.49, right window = 9.37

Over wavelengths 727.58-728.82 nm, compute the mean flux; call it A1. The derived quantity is 9.54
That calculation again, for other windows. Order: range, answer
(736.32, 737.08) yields 9.53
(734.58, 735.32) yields 9.39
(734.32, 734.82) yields 9.4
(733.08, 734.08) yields 9.72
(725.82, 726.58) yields 9.65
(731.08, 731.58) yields 9.24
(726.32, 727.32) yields 9.7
